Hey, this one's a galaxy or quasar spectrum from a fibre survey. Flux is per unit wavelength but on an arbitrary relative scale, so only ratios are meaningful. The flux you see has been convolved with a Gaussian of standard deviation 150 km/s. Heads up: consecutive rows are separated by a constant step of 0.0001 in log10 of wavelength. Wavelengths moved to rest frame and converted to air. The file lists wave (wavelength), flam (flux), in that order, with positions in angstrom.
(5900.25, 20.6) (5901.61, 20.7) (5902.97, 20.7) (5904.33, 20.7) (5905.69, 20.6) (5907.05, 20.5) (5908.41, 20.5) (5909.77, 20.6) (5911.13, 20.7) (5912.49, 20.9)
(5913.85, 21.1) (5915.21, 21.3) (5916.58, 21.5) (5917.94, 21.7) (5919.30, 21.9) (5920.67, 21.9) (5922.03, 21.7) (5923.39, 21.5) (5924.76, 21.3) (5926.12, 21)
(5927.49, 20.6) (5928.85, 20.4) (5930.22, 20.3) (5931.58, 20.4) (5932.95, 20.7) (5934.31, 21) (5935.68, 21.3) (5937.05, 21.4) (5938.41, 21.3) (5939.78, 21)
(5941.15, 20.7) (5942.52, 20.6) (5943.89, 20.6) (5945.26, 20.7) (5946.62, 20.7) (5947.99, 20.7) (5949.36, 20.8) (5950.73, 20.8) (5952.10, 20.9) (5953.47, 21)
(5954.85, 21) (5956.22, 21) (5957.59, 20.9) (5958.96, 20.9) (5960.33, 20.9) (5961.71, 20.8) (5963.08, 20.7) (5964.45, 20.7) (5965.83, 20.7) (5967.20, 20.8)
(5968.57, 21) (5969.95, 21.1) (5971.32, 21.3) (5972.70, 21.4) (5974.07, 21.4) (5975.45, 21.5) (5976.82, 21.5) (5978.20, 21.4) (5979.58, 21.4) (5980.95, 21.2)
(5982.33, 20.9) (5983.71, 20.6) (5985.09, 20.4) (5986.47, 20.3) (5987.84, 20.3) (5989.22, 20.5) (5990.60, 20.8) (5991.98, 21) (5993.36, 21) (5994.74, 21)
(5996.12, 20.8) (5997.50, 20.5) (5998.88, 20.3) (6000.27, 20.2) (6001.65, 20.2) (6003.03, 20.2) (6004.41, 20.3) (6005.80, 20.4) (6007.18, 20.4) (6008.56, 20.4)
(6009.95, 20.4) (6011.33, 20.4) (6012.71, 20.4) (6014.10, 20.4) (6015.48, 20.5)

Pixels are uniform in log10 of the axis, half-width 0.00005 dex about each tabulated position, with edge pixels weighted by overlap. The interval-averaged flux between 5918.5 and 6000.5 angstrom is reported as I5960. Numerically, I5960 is 20.9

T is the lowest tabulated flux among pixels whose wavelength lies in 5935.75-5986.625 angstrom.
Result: 20.3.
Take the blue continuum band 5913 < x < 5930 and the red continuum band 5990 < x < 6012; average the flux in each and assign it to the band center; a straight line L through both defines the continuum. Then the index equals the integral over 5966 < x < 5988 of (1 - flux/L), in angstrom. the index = -0.3 angstrom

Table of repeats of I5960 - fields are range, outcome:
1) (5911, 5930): 21.2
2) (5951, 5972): 20.9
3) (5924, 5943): 20.9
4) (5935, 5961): 20.9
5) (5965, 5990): 21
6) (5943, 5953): 20.8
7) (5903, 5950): 21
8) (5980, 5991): 20.6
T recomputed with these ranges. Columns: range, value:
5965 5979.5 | 20.7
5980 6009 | 20.2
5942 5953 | 20.6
